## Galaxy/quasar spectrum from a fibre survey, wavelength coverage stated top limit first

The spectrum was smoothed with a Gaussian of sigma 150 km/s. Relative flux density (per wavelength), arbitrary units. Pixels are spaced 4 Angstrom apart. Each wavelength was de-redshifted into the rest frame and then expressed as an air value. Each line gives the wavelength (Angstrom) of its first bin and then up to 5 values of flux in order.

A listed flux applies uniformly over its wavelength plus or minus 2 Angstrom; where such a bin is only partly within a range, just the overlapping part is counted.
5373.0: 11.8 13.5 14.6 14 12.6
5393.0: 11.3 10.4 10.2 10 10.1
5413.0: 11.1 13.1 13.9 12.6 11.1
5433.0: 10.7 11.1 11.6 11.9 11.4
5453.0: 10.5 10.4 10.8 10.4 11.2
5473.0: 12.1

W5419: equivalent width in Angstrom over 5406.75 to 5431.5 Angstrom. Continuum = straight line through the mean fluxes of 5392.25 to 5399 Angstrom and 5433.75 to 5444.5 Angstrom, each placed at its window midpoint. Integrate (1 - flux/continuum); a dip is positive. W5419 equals -1.9 Angstrom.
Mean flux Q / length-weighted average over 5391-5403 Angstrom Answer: 10.6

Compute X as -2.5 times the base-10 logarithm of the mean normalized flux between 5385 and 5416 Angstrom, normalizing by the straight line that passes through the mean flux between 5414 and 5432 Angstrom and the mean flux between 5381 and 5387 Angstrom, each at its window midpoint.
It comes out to 0.212 mag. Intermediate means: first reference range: 14.2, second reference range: 12.5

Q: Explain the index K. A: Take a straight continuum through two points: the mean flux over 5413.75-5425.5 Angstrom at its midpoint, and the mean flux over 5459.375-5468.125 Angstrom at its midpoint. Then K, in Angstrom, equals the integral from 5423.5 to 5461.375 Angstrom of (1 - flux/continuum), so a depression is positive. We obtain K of 1.9 Angstrom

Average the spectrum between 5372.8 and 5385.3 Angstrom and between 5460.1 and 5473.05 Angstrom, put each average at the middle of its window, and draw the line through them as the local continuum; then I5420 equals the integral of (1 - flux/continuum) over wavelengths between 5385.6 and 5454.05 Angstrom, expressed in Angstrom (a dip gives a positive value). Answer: 5.2 Angstrom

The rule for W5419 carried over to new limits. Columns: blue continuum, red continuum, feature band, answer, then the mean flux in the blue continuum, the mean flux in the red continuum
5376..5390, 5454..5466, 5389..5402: 2.2 Angstrom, 13.8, 10.5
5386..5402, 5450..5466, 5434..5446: -0.7 Angstrom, 11.4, 10.6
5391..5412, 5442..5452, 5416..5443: -2.2 Angstrom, 10.4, 11.5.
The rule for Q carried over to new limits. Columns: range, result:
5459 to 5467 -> 10.6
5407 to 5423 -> 12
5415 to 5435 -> 12.3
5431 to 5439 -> 10.9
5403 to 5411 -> 10.1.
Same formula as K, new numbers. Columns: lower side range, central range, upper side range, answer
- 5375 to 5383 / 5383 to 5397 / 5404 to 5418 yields 0.8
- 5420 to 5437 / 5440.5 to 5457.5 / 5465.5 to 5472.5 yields 0.5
